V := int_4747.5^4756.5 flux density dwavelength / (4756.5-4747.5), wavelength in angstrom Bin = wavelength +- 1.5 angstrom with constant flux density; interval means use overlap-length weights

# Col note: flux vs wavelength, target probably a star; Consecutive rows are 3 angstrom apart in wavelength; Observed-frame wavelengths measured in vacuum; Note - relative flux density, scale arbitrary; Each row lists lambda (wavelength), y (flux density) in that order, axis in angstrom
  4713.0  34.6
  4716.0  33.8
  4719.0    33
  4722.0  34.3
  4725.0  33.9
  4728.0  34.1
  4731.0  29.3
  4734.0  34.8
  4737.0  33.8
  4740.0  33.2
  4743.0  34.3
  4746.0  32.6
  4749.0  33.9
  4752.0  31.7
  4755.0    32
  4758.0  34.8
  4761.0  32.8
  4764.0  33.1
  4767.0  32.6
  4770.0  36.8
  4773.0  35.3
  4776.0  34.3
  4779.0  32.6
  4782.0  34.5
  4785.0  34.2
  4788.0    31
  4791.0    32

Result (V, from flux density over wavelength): 32.5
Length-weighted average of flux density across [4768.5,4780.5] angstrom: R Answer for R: 34.8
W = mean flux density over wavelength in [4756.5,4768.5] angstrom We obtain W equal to 33.3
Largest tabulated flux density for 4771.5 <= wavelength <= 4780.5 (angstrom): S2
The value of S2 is 35.3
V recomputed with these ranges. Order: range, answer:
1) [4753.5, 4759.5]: 33.4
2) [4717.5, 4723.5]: 33.6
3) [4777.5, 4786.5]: 33.8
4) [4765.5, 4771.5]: 34.7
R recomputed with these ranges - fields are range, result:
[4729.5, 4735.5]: 32.1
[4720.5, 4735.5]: 33.3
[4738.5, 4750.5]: 33.5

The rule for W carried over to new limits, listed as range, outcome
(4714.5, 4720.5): 33.4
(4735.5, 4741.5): 33.5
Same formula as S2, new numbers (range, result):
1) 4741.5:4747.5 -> 34.3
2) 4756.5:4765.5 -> 34.8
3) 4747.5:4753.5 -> 33.9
